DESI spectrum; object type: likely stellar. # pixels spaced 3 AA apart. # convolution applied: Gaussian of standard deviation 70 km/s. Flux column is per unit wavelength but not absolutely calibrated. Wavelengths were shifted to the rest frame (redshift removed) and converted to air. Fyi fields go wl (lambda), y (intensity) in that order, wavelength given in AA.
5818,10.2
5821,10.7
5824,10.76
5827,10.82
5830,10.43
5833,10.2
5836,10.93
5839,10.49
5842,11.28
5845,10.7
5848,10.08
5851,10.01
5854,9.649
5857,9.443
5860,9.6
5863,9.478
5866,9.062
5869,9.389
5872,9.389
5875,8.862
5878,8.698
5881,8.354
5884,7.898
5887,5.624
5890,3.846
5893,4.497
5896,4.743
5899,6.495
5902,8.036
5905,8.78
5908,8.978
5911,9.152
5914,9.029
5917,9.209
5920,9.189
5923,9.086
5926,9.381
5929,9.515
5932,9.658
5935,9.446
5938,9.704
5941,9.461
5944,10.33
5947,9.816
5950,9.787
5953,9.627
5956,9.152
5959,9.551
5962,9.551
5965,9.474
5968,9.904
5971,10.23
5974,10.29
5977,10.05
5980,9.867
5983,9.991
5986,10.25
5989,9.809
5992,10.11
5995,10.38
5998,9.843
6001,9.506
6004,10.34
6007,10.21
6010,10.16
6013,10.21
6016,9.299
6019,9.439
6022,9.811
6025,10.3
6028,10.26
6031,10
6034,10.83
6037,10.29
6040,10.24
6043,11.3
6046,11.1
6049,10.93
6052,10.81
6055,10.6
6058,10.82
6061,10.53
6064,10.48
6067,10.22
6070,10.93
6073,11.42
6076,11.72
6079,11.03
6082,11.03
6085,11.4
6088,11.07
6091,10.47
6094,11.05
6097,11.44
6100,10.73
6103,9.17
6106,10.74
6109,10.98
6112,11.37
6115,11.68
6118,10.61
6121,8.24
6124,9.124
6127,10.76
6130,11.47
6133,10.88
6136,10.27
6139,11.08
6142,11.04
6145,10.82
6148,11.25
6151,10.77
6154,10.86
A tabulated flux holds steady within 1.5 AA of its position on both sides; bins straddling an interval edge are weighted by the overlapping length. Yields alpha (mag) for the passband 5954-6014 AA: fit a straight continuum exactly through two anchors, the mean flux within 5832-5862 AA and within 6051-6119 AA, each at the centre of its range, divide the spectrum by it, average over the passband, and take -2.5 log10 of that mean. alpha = 0.07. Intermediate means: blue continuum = 10.2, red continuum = 10.9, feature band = 9.94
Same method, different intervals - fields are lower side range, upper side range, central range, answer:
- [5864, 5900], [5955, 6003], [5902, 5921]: -0.11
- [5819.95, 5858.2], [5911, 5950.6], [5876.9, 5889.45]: 0.34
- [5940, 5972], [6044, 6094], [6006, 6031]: 0.04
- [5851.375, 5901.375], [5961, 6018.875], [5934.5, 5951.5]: -0.08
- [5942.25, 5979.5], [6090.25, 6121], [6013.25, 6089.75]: -0.03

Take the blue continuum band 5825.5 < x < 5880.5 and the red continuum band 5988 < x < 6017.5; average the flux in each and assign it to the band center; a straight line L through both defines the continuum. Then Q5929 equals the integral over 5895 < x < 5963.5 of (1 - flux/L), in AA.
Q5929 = 6.1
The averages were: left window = 9.89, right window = 9.99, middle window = 9.06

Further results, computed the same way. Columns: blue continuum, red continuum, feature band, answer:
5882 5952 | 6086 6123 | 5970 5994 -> -2.5 AA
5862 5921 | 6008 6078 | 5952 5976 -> -1.5 AA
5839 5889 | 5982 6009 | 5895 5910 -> 3.0 AA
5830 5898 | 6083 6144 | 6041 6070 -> -1.5 AA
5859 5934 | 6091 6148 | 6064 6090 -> -2.2 AA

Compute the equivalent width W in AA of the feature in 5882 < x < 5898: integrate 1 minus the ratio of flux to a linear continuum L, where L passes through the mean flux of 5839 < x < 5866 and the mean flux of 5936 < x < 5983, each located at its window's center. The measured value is 7.2 AA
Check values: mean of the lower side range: 10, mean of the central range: 5.45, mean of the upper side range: 9.79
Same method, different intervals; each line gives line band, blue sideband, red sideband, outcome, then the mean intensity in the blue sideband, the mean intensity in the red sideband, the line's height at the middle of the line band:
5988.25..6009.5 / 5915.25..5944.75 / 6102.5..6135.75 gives -0.4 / 9.47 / 10.5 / 9.84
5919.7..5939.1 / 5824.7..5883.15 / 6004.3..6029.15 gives 0.9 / 9.83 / 9.98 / 9.9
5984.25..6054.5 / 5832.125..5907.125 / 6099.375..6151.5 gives -3.3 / 8.61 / 10.6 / 9.78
